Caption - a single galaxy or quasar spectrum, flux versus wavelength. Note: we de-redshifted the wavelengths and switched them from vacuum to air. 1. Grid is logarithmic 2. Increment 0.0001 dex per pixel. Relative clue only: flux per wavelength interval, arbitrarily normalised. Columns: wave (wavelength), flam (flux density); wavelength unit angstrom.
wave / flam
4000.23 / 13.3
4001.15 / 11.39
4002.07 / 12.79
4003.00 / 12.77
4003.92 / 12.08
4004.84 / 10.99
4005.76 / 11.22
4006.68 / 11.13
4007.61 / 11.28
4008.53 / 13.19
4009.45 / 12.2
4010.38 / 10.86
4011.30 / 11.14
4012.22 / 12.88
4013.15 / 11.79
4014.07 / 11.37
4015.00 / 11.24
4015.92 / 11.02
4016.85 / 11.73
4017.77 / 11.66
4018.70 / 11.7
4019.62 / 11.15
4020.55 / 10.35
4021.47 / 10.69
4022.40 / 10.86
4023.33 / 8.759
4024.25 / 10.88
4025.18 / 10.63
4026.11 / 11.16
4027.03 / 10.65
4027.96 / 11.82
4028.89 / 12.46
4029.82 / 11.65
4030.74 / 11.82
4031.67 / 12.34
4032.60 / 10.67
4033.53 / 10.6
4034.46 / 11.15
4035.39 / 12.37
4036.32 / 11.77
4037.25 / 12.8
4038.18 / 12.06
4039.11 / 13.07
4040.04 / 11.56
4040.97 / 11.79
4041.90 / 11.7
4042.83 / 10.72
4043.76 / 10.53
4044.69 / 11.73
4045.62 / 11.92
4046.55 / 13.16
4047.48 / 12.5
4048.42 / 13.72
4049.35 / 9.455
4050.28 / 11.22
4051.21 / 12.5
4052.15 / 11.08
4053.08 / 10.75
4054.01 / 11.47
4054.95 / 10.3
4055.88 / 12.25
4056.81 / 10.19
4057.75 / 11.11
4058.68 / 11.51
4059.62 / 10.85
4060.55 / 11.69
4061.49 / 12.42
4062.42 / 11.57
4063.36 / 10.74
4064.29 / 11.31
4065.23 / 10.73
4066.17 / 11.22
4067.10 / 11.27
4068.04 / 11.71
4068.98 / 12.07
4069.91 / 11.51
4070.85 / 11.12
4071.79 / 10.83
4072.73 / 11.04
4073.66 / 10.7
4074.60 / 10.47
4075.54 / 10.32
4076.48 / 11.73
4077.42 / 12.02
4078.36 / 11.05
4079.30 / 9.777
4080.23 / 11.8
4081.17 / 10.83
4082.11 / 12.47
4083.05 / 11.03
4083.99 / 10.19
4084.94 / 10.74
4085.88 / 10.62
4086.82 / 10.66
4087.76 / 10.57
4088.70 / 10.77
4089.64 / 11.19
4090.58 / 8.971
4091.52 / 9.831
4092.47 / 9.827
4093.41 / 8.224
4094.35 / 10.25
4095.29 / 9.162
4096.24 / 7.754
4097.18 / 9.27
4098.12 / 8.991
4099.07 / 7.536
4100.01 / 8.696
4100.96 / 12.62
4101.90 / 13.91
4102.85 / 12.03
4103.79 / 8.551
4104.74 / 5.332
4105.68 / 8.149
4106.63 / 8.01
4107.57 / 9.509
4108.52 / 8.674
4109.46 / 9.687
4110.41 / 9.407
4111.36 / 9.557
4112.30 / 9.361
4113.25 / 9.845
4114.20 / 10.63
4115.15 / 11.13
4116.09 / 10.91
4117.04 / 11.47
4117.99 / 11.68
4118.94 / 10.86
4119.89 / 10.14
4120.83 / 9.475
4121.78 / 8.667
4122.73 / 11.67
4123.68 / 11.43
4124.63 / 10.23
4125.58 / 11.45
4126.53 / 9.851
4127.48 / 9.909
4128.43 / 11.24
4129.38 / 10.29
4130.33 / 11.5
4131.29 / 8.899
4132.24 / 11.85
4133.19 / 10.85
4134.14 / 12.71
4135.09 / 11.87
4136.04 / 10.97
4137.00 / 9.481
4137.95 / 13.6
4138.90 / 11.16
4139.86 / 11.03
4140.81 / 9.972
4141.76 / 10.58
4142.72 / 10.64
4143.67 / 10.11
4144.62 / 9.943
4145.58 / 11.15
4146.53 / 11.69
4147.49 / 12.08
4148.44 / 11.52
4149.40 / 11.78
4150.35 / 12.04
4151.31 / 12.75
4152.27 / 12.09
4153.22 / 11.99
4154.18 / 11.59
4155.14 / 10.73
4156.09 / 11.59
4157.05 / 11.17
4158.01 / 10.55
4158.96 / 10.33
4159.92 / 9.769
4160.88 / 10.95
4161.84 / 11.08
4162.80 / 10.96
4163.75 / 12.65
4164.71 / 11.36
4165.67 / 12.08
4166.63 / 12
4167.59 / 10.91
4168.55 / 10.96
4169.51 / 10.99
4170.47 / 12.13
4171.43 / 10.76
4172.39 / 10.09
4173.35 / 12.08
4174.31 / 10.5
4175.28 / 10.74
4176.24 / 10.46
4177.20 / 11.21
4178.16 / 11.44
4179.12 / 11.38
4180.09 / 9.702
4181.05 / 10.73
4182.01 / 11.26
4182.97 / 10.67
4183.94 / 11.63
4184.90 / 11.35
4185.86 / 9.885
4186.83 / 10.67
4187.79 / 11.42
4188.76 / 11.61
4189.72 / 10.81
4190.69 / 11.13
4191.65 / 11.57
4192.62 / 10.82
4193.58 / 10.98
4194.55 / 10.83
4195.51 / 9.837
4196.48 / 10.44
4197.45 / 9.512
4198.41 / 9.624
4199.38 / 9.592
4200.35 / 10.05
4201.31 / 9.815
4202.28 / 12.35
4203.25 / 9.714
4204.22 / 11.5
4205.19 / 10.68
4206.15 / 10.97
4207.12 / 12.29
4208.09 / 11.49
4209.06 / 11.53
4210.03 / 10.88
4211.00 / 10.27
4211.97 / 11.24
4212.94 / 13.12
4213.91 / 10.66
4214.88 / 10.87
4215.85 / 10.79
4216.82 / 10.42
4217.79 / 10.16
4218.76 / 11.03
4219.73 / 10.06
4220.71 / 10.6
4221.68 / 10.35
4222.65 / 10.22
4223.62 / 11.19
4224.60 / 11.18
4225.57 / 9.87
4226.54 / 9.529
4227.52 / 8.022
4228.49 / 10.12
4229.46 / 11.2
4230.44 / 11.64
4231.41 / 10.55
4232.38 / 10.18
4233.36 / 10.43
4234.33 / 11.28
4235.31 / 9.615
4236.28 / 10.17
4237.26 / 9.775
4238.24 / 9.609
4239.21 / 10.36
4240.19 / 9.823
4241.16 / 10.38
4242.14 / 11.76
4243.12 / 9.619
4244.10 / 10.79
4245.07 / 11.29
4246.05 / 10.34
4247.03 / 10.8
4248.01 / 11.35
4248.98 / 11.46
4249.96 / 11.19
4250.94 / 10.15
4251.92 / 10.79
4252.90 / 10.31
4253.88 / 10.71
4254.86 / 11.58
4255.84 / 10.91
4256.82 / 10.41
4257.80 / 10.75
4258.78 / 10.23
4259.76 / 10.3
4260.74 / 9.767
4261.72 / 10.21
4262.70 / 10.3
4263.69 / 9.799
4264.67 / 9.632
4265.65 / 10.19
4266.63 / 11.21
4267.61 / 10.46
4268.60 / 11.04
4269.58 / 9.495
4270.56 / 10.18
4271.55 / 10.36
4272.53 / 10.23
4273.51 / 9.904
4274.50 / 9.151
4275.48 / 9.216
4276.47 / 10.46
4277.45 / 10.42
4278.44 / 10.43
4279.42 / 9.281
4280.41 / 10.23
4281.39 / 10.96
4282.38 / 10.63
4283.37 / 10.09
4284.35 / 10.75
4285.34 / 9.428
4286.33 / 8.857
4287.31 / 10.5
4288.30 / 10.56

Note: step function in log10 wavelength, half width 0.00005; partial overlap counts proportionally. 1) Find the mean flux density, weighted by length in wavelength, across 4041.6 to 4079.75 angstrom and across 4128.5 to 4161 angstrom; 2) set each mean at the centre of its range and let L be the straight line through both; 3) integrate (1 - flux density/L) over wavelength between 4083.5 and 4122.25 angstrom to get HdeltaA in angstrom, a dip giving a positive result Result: 4.9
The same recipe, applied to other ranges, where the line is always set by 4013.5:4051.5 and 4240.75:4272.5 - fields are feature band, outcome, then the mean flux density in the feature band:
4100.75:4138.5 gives 2.4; 10.4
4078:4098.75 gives 2.0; 10.2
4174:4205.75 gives 0.3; 10.7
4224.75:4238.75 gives 0.6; 10.2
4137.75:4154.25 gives -0.6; 11.4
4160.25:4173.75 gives -0.5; 11.3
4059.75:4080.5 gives 0.2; 11.2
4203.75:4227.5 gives -0.2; 10.8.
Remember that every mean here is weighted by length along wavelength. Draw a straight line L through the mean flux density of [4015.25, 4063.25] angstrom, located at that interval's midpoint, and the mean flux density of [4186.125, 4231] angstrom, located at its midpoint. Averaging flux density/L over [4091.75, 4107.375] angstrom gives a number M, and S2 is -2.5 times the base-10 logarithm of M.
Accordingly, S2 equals 0.20 mag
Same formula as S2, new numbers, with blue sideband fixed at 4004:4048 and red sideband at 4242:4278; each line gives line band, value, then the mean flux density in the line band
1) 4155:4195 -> -0.02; 11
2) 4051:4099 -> 0.05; 10.8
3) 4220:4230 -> 0.04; 10.2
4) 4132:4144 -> -0.01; 11.1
